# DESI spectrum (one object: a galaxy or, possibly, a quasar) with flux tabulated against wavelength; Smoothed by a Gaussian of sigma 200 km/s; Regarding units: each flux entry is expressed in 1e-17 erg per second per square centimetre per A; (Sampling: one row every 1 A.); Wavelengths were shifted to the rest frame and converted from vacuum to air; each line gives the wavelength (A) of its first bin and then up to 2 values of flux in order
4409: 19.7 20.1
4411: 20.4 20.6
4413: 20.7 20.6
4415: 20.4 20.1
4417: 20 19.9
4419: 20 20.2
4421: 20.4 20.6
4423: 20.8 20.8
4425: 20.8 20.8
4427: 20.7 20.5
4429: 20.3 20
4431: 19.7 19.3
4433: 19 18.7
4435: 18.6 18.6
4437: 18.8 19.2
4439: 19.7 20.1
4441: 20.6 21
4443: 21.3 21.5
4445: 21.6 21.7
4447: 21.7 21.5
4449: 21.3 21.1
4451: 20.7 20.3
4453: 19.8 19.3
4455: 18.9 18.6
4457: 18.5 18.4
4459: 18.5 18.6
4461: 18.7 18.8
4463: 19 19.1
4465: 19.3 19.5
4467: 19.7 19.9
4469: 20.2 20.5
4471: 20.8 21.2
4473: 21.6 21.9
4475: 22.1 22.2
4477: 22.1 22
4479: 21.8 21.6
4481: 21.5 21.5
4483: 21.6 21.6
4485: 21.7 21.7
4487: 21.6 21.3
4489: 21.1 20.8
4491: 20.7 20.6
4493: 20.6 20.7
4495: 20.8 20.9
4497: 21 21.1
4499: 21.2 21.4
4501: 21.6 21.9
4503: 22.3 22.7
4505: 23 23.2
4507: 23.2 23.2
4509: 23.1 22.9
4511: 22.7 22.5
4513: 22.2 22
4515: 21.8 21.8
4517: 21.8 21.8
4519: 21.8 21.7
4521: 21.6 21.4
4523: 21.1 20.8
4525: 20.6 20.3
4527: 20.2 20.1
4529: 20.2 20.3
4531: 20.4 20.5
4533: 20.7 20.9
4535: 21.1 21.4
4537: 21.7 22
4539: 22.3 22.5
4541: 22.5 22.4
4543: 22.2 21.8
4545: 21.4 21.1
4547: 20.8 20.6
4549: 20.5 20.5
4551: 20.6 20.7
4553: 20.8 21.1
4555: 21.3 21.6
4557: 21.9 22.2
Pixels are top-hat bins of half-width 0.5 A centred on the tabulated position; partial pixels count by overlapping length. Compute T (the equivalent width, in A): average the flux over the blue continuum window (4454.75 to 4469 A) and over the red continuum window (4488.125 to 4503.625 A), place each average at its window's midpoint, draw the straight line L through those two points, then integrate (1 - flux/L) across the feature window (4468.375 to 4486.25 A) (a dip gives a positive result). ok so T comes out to -1.4 A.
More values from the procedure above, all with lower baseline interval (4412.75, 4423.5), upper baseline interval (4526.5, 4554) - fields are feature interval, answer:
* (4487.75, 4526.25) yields -1.44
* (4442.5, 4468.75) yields 0.85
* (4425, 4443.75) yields 0.51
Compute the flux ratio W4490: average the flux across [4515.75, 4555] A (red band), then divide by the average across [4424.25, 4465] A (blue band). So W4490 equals 1.1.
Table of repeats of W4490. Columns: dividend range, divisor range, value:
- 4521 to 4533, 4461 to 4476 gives 1.02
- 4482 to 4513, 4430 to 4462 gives 1.10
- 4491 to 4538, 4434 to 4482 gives 1.06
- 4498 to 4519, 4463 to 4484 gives 1.06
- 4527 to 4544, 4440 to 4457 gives 1.03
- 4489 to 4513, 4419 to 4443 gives 1.09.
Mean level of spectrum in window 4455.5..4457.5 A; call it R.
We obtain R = 18.6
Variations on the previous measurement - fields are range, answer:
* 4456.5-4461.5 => 18.5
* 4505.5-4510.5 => 23.1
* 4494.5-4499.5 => 21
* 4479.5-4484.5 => 21.6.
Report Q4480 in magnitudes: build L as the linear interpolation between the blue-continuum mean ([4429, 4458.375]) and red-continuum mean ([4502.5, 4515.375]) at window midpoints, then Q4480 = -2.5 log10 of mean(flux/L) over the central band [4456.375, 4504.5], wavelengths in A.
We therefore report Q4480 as 0.04 mag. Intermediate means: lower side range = 20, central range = 20.8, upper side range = 22.7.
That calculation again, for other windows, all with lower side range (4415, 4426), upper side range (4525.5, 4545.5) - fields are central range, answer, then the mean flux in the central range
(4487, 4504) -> -0.01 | 21.2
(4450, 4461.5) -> 0.08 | 19.2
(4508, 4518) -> -0.06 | 22.3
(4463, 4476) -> 0.01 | 20.5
